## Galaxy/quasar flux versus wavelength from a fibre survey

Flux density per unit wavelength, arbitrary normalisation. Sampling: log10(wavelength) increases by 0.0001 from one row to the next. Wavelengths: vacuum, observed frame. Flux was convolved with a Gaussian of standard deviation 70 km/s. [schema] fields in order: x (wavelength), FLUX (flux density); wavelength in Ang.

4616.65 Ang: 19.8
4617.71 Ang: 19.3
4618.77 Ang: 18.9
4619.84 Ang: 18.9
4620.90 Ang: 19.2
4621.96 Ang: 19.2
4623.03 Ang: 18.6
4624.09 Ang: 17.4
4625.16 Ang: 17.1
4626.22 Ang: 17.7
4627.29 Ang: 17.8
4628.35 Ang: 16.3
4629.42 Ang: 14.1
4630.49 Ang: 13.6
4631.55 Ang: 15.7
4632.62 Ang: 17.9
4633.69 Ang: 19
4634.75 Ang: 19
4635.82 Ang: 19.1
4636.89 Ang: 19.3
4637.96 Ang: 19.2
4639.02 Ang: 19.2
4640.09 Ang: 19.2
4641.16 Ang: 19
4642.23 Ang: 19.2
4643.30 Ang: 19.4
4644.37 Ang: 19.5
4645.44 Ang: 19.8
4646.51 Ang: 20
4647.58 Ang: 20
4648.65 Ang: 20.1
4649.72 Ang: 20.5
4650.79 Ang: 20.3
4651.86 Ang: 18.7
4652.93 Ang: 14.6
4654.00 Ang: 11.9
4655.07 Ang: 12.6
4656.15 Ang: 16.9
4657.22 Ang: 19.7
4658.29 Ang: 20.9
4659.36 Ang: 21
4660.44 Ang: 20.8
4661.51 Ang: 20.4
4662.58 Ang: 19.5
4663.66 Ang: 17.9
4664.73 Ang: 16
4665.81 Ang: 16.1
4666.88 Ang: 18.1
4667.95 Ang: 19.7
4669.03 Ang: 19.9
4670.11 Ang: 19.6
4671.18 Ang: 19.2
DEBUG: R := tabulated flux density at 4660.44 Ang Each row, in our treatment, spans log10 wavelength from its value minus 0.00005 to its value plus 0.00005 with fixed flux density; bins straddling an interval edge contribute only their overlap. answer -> 20.8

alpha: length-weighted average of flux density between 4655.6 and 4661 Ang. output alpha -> 19.8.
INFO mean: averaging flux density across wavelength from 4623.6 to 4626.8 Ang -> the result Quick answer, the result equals 17.4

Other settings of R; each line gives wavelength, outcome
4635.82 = 19.1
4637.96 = 19.2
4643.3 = 19.4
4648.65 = 20.1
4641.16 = 19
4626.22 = 17.7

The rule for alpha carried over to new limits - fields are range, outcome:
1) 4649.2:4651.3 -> 20.4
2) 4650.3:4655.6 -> 15.6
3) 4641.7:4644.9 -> 19.4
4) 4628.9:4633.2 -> 15.4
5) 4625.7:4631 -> 15.9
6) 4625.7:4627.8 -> 17.7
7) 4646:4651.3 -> 20.2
